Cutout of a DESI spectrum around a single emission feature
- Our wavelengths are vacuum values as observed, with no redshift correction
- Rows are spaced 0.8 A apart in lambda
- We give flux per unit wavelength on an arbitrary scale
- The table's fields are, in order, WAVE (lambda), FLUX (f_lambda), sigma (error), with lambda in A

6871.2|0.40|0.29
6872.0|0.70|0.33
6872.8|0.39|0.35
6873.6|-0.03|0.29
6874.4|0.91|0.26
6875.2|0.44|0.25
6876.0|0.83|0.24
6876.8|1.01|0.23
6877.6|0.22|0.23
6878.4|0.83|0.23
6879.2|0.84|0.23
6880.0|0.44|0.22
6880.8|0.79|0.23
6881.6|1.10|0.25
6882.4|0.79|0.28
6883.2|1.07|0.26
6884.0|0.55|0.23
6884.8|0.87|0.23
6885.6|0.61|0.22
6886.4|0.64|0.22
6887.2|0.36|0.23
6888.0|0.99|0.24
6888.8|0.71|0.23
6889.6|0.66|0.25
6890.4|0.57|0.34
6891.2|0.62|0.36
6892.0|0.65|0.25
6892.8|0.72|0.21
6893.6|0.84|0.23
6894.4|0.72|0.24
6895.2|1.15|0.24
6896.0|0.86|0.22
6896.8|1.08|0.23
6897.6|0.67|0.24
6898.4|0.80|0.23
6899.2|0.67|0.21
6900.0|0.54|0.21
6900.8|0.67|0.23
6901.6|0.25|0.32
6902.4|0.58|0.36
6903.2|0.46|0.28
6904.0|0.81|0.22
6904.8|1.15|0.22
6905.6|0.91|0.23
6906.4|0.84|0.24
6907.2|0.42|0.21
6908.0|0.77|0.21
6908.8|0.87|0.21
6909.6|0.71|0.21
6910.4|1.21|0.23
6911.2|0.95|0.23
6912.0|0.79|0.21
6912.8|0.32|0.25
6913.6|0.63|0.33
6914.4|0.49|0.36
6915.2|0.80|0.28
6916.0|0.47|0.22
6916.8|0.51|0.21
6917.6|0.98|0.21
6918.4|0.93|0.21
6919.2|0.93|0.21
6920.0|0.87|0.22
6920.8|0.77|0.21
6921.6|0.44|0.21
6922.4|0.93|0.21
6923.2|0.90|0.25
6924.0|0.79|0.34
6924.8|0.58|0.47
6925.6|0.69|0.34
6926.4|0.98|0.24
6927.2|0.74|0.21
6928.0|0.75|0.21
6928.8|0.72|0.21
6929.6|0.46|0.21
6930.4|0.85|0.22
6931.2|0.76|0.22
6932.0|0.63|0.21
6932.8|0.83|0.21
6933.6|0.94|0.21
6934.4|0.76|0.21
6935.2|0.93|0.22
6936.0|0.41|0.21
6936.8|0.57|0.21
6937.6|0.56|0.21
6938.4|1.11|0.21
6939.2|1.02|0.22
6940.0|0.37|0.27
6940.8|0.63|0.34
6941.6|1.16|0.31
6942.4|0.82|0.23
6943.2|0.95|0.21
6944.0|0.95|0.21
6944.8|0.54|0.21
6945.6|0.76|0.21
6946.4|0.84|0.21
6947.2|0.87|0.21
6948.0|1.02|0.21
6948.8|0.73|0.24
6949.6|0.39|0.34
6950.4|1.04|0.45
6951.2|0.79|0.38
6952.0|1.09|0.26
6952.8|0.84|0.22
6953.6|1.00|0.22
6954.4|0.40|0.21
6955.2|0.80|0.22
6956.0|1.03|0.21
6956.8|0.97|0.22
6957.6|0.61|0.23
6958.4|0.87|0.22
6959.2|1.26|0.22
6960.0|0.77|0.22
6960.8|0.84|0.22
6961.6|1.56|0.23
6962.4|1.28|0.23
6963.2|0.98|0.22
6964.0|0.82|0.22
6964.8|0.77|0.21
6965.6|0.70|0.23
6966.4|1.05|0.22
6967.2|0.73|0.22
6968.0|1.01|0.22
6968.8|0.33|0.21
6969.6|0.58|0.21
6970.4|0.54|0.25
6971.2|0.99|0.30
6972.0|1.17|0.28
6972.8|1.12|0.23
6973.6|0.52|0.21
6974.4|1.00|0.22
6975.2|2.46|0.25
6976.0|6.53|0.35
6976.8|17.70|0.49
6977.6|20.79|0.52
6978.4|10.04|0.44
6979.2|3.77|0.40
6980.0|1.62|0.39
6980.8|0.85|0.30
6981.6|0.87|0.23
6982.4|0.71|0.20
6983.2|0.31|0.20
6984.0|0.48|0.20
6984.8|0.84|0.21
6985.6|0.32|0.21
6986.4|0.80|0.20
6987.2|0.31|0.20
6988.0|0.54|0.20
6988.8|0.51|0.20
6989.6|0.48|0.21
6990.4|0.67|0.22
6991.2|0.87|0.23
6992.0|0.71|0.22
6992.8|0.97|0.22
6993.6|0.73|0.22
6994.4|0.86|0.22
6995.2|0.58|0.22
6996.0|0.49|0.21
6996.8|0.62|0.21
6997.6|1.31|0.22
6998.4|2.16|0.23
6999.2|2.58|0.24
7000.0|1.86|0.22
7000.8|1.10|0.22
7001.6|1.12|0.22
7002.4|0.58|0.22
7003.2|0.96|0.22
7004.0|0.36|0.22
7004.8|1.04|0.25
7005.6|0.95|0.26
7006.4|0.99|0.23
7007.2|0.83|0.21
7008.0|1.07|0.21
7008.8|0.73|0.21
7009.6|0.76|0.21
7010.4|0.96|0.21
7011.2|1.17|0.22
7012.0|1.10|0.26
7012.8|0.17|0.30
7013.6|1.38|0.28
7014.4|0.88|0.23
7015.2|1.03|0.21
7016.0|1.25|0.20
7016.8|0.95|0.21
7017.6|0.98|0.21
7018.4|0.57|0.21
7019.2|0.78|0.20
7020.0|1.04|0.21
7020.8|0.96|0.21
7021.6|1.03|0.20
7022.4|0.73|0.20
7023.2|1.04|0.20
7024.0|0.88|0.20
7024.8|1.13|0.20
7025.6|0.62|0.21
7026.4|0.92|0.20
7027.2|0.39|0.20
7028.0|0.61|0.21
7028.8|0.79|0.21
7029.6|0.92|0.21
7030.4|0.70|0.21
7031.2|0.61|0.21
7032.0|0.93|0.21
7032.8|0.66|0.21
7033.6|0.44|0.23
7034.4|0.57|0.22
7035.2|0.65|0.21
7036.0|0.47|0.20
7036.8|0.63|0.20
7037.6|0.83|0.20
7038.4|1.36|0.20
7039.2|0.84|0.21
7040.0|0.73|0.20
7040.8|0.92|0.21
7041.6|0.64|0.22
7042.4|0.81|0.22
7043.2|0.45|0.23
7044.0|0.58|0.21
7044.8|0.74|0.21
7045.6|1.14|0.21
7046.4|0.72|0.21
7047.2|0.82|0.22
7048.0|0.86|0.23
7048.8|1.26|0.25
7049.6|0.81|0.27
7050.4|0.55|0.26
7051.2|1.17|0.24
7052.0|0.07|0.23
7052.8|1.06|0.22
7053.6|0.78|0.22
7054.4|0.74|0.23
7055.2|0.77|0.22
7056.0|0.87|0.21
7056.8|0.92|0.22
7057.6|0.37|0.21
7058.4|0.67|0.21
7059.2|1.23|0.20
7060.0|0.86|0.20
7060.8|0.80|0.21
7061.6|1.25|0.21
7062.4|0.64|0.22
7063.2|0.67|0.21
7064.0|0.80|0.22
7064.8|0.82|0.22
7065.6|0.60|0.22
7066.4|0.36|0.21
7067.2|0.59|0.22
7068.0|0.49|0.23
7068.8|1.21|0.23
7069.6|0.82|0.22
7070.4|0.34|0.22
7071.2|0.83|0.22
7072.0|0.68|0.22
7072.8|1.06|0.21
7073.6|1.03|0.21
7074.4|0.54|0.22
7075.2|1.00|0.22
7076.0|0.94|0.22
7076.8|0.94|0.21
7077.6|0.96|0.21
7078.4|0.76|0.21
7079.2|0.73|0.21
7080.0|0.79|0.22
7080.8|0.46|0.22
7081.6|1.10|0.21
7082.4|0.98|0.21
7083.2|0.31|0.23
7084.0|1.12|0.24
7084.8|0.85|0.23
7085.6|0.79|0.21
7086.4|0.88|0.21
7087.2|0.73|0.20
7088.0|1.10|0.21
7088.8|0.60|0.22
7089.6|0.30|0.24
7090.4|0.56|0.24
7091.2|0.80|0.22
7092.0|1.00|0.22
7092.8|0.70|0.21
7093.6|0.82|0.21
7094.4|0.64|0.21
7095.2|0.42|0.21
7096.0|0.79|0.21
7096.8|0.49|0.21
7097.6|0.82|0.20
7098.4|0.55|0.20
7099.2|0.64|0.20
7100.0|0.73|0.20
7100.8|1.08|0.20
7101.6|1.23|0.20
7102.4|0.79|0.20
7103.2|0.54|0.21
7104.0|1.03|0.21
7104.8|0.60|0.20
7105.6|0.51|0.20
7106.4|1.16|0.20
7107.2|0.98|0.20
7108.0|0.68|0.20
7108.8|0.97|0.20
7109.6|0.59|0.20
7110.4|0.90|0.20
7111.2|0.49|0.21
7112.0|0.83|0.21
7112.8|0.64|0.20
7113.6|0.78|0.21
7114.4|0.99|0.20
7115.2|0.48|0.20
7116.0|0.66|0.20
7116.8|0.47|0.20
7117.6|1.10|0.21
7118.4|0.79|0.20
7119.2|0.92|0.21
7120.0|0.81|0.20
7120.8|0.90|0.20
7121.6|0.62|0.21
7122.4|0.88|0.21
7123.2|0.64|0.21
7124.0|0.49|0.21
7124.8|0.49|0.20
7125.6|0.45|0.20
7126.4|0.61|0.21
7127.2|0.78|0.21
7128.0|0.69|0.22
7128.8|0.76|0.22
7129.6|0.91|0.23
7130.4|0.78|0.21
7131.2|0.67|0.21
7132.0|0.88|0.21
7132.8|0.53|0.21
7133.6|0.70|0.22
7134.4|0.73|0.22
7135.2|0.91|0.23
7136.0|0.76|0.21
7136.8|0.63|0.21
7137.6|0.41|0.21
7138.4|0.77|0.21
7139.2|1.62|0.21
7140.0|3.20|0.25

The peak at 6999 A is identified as [N II]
